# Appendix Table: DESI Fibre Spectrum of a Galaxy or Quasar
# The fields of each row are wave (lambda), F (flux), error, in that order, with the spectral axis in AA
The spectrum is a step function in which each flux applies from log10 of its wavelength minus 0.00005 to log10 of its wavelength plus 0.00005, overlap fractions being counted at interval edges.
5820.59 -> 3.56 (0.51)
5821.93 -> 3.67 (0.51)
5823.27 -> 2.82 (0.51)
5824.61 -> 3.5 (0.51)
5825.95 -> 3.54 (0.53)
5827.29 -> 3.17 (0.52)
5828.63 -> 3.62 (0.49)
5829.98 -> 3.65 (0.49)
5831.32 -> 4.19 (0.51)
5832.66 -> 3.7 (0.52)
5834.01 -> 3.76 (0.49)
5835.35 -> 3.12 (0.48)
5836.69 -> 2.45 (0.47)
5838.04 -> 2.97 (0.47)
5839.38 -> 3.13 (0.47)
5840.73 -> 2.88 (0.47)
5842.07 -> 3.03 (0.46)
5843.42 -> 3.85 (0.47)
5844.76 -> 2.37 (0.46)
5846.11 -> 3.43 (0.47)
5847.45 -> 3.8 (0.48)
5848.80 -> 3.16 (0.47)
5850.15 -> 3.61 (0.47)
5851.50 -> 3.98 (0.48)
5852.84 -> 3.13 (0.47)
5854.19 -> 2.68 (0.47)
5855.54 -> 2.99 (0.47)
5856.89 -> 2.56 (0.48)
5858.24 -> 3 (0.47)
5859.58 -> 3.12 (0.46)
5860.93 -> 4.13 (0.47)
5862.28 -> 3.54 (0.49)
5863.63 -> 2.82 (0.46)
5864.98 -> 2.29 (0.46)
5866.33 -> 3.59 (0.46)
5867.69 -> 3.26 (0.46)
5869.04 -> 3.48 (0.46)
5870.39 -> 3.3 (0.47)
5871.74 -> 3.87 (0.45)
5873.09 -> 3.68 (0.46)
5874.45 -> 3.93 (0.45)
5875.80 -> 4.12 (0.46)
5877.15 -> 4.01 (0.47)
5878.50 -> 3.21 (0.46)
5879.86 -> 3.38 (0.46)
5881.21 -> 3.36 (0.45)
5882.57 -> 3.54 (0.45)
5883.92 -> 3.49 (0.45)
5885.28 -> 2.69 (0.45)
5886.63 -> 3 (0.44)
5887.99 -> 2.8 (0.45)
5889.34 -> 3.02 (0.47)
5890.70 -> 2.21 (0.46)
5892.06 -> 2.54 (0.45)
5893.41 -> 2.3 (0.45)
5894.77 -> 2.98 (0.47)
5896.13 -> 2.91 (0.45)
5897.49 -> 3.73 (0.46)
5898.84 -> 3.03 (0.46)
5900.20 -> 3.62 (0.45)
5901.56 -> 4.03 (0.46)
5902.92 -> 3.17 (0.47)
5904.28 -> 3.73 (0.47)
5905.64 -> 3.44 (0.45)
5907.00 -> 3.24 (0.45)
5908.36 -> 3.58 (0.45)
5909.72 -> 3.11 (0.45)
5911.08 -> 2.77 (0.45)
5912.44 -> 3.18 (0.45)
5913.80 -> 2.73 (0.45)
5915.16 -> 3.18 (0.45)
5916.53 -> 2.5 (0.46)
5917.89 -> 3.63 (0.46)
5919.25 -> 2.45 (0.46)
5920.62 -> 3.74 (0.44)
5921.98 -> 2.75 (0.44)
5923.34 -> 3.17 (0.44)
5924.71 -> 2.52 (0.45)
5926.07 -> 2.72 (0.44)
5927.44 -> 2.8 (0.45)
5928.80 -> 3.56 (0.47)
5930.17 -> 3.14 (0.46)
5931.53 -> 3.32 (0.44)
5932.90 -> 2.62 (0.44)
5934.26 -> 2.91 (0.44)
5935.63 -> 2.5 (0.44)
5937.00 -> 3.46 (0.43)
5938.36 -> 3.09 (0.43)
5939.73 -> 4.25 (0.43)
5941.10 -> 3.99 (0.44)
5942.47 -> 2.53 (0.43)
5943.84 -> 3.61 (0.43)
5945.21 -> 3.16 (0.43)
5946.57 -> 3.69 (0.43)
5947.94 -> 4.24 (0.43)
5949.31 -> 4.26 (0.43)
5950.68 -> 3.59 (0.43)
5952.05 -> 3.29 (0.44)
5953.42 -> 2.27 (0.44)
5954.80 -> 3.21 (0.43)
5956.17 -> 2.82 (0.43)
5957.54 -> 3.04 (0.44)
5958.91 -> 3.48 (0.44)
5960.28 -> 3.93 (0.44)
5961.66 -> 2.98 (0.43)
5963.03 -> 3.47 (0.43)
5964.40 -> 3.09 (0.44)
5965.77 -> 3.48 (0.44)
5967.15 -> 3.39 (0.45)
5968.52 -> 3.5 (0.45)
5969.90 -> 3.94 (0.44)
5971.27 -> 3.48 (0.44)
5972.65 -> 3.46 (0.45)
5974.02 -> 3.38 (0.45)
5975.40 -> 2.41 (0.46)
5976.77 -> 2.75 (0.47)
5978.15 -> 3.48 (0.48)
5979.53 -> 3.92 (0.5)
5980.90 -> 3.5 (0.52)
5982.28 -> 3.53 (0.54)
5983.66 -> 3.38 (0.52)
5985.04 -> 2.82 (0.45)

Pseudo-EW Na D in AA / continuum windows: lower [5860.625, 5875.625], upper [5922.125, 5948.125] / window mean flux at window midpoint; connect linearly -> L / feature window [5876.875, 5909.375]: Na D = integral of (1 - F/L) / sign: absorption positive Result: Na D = 1.5 AA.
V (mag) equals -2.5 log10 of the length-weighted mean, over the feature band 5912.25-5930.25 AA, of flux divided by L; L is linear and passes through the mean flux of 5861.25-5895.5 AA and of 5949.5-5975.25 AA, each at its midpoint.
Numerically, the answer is 0.10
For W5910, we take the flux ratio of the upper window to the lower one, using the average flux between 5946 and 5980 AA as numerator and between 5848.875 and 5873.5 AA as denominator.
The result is 1.03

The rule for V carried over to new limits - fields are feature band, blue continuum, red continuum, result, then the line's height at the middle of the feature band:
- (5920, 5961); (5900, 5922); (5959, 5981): 0.018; 3.31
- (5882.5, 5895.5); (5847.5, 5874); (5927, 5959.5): 0.165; 3.29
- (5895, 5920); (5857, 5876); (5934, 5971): 0.056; 3.39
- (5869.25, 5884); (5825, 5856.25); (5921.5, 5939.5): -0.140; 3.19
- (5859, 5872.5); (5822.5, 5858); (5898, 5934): -0.038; 3.23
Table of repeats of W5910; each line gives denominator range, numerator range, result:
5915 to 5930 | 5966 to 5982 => 1.13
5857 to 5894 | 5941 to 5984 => 1.04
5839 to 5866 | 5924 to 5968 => 1.03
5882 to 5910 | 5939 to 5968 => 1.08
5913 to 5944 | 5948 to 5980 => 1.08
